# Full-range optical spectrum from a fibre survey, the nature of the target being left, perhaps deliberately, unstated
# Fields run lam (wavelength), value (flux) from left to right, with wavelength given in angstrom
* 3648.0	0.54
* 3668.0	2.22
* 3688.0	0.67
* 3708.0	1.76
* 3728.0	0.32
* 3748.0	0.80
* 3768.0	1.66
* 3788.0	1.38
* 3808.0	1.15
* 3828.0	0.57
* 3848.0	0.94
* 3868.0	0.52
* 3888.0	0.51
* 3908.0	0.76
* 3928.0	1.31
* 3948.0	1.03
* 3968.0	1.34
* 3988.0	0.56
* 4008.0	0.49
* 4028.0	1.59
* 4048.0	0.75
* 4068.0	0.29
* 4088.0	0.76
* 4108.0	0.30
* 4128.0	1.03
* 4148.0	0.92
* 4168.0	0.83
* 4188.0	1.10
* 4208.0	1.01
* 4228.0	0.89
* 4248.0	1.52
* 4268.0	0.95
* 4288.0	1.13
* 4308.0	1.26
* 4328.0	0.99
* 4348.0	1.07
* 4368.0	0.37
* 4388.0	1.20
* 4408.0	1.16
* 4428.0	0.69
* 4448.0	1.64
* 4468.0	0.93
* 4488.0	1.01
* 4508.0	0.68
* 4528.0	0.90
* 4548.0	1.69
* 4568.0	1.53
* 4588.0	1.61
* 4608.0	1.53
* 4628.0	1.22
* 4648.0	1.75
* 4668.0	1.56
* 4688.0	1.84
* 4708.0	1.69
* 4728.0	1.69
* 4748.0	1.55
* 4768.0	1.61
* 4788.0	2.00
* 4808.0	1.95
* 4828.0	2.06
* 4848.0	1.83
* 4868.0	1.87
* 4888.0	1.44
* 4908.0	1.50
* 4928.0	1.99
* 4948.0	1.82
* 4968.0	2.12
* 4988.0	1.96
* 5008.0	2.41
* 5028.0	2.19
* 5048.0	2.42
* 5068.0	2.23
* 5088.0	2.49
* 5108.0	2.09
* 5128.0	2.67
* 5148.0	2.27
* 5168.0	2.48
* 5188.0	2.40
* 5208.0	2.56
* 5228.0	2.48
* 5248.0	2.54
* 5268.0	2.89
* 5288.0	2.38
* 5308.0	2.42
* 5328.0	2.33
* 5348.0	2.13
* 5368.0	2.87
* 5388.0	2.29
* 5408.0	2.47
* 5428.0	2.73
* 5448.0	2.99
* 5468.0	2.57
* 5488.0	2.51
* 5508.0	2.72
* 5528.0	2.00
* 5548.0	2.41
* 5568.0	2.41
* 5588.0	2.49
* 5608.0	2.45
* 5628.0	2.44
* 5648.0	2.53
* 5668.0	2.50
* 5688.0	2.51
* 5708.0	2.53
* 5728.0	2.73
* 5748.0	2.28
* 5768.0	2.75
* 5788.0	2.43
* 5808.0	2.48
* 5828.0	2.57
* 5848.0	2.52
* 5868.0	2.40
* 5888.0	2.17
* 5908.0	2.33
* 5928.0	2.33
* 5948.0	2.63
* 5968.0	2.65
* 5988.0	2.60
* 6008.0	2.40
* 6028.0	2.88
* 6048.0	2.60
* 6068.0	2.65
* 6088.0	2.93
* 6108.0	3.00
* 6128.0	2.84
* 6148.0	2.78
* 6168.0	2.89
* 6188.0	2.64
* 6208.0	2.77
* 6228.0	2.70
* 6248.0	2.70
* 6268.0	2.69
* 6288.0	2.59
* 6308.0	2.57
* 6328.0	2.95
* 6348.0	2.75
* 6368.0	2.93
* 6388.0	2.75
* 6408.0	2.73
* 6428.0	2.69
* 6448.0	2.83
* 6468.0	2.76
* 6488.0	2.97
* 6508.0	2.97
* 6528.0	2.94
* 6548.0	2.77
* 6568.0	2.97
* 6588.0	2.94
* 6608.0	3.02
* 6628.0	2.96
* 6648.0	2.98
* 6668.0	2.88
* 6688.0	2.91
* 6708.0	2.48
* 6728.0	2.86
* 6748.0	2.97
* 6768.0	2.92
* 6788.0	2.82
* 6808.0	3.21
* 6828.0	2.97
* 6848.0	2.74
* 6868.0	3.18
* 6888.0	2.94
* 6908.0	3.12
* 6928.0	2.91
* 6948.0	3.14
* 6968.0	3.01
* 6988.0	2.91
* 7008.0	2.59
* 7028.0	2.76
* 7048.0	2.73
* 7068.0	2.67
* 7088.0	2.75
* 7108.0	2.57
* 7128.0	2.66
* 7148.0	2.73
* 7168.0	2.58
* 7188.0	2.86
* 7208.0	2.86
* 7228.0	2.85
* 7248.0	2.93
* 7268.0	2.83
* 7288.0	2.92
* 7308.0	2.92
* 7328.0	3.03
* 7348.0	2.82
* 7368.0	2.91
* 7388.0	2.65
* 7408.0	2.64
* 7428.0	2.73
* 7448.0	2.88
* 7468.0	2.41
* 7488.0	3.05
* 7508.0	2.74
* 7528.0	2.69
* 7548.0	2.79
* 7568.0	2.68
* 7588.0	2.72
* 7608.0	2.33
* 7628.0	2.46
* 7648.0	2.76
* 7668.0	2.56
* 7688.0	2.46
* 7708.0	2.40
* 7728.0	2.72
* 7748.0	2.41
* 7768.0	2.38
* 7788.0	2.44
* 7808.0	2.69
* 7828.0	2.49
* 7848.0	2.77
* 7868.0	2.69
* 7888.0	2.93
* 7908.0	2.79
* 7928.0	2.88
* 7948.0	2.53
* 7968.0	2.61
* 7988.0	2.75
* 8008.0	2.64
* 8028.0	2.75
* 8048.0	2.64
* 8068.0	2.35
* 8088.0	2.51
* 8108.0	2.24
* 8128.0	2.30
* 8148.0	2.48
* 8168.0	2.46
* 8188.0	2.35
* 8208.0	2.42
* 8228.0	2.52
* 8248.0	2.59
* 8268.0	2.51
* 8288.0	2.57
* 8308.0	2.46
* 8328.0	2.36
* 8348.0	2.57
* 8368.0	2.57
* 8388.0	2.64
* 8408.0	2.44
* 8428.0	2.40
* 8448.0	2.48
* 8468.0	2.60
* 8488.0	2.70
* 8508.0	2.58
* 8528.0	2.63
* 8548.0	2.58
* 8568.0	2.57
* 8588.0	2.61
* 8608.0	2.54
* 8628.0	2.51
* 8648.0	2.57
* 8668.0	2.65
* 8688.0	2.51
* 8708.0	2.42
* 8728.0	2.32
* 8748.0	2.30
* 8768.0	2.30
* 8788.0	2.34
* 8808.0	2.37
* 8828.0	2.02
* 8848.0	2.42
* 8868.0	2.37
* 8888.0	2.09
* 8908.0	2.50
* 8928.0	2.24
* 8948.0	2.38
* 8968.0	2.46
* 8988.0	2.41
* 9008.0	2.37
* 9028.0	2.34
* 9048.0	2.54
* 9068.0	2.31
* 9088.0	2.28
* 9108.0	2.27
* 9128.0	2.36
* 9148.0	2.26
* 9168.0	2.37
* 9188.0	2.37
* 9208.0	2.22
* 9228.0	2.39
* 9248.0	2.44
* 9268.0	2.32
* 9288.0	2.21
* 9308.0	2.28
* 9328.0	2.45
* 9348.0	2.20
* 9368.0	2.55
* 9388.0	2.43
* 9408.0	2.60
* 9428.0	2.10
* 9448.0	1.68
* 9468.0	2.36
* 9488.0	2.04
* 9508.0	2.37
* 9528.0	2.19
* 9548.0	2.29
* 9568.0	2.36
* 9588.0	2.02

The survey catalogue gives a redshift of 0.14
